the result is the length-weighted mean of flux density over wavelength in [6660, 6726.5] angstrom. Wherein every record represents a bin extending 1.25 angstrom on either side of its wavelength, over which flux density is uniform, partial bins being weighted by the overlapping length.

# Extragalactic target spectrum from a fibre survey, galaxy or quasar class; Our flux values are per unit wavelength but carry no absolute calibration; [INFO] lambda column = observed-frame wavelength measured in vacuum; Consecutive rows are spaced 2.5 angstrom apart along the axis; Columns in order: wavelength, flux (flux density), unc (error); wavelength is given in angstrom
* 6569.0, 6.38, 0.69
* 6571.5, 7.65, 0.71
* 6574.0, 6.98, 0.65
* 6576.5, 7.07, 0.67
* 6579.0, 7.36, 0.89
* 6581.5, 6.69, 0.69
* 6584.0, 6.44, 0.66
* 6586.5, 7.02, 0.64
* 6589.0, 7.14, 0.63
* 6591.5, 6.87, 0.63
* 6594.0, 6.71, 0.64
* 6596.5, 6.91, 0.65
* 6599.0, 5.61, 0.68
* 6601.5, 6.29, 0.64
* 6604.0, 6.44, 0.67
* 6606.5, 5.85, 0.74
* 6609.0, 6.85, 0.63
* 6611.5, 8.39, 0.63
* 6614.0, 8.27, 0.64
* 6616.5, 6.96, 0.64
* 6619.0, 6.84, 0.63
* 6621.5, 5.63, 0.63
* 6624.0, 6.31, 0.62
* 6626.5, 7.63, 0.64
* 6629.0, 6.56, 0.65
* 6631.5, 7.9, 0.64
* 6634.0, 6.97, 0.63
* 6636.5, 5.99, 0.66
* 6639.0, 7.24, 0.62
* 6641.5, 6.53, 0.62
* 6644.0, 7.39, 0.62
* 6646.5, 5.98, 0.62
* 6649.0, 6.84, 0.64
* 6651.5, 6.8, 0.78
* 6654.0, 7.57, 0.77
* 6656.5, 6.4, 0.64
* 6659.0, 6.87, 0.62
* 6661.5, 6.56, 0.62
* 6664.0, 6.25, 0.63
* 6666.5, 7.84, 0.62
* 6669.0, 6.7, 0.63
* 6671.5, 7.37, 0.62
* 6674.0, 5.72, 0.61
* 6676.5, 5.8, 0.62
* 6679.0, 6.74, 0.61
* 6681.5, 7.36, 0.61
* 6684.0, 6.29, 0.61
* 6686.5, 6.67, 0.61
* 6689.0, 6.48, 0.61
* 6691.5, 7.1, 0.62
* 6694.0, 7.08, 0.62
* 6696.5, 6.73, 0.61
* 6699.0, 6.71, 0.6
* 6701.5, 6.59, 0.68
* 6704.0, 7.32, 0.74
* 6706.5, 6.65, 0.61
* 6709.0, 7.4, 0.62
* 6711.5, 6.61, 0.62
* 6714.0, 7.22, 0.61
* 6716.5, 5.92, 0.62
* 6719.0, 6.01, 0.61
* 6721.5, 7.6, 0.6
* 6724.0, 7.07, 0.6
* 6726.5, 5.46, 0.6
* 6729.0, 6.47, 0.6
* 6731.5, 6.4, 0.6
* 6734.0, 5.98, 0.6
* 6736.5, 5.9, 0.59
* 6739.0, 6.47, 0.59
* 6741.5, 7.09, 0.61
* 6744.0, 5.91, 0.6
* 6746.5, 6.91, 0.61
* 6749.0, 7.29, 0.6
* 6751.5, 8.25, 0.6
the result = 6.74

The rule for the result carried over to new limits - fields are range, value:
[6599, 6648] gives 6.81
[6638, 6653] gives 6.8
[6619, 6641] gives 6.77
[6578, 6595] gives 6.89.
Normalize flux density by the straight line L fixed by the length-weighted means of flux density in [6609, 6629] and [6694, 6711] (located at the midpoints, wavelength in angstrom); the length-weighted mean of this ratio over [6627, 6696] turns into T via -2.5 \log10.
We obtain 0.03 mag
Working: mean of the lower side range 7.09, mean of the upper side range 6.9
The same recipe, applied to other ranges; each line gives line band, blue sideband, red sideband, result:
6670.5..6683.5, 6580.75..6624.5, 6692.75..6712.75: 0.05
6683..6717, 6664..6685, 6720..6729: -0.02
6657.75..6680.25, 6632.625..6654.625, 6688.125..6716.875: 0.03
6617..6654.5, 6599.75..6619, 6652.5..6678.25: 0.01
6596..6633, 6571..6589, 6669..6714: 0.02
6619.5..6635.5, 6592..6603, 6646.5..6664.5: -0.04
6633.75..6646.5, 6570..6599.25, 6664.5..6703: 0.01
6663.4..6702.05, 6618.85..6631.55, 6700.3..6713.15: 0.02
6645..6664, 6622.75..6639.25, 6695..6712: 0.03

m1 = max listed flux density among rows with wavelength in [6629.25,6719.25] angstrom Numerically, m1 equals 7.9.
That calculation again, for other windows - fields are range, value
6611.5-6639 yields 8.39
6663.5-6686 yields 7.84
